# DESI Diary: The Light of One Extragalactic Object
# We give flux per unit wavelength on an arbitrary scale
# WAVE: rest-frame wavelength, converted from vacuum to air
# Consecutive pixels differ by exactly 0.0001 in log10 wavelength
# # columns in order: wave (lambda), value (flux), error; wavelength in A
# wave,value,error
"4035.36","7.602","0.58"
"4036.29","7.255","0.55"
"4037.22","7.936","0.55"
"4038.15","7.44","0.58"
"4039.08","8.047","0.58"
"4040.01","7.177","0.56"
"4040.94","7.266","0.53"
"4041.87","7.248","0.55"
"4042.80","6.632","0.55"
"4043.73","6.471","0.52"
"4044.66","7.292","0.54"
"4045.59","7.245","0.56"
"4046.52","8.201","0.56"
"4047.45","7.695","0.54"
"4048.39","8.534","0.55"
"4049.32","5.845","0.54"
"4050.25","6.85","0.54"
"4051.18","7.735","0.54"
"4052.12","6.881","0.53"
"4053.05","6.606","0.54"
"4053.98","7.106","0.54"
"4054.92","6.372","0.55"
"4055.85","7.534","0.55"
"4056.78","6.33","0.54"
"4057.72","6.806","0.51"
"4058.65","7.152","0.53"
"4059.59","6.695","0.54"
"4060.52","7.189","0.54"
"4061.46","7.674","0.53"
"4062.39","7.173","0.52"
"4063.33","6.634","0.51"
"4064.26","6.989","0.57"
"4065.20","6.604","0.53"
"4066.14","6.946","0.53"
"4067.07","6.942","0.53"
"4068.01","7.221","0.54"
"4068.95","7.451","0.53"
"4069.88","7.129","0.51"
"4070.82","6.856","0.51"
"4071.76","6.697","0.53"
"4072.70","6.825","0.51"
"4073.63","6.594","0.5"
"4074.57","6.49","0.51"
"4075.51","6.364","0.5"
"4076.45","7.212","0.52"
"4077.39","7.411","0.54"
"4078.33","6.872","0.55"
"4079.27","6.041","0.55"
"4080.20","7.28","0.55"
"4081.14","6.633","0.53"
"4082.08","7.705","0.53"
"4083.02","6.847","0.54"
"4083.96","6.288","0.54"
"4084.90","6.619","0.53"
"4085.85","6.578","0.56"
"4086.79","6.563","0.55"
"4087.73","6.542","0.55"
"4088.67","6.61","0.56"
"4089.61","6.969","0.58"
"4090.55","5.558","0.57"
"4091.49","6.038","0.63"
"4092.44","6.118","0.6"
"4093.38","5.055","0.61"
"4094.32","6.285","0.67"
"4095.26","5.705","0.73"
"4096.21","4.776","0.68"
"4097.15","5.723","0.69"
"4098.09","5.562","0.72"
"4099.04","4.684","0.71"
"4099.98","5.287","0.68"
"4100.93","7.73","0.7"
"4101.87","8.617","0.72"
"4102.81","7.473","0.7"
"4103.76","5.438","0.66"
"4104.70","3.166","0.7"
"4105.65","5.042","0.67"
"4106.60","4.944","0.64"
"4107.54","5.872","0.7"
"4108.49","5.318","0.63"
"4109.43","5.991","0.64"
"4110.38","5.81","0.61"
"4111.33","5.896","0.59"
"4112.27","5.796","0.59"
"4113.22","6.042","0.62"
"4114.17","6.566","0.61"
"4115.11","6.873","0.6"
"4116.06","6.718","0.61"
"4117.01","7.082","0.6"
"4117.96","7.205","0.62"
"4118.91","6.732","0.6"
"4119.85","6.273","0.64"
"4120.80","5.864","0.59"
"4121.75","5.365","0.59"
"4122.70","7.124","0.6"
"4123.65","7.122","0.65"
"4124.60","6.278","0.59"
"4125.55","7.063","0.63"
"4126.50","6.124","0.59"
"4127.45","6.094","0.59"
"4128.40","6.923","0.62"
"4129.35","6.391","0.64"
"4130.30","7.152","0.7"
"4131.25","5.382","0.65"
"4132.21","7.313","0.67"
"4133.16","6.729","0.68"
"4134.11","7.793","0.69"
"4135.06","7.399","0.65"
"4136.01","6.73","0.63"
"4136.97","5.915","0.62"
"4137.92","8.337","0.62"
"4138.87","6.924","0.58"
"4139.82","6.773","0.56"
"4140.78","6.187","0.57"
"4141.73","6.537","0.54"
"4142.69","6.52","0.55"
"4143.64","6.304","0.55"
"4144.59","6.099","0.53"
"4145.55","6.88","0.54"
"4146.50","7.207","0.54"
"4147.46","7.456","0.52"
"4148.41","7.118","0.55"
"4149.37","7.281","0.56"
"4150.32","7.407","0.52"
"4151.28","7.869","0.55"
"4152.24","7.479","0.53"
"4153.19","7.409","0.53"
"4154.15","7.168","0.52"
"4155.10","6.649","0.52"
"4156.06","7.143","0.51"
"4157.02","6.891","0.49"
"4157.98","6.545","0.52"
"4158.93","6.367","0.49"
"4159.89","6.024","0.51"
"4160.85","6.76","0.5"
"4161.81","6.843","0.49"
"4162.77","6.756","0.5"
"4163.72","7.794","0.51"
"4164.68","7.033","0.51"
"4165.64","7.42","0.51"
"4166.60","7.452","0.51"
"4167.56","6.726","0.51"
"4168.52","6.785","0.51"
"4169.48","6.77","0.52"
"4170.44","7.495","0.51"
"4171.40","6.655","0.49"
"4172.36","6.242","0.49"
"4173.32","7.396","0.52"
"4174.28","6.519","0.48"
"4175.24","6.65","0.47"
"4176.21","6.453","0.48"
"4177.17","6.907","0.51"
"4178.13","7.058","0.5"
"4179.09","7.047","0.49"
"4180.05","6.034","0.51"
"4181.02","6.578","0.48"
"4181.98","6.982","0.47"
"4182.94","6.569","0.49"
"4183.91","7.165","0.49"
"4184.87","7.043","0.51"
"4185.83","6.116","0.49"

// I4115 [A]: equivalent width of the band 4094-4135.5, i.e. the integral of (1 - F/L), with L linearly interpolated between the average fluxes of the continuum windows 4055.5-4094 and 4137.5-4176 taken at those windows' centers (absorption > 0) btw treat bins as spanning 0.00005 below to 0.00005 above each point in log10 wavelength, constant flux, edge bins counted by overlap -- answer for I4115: 3.7 A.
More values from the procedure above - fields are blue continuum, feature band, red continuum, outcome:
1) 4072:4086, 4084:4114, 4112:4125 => 3.20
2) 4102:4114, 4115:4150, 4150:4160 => -2.02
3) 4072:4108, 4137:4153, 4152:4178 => -0.65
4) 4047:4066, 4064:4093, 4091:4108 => -1.67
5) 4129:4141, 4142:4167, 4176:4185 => -0.58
